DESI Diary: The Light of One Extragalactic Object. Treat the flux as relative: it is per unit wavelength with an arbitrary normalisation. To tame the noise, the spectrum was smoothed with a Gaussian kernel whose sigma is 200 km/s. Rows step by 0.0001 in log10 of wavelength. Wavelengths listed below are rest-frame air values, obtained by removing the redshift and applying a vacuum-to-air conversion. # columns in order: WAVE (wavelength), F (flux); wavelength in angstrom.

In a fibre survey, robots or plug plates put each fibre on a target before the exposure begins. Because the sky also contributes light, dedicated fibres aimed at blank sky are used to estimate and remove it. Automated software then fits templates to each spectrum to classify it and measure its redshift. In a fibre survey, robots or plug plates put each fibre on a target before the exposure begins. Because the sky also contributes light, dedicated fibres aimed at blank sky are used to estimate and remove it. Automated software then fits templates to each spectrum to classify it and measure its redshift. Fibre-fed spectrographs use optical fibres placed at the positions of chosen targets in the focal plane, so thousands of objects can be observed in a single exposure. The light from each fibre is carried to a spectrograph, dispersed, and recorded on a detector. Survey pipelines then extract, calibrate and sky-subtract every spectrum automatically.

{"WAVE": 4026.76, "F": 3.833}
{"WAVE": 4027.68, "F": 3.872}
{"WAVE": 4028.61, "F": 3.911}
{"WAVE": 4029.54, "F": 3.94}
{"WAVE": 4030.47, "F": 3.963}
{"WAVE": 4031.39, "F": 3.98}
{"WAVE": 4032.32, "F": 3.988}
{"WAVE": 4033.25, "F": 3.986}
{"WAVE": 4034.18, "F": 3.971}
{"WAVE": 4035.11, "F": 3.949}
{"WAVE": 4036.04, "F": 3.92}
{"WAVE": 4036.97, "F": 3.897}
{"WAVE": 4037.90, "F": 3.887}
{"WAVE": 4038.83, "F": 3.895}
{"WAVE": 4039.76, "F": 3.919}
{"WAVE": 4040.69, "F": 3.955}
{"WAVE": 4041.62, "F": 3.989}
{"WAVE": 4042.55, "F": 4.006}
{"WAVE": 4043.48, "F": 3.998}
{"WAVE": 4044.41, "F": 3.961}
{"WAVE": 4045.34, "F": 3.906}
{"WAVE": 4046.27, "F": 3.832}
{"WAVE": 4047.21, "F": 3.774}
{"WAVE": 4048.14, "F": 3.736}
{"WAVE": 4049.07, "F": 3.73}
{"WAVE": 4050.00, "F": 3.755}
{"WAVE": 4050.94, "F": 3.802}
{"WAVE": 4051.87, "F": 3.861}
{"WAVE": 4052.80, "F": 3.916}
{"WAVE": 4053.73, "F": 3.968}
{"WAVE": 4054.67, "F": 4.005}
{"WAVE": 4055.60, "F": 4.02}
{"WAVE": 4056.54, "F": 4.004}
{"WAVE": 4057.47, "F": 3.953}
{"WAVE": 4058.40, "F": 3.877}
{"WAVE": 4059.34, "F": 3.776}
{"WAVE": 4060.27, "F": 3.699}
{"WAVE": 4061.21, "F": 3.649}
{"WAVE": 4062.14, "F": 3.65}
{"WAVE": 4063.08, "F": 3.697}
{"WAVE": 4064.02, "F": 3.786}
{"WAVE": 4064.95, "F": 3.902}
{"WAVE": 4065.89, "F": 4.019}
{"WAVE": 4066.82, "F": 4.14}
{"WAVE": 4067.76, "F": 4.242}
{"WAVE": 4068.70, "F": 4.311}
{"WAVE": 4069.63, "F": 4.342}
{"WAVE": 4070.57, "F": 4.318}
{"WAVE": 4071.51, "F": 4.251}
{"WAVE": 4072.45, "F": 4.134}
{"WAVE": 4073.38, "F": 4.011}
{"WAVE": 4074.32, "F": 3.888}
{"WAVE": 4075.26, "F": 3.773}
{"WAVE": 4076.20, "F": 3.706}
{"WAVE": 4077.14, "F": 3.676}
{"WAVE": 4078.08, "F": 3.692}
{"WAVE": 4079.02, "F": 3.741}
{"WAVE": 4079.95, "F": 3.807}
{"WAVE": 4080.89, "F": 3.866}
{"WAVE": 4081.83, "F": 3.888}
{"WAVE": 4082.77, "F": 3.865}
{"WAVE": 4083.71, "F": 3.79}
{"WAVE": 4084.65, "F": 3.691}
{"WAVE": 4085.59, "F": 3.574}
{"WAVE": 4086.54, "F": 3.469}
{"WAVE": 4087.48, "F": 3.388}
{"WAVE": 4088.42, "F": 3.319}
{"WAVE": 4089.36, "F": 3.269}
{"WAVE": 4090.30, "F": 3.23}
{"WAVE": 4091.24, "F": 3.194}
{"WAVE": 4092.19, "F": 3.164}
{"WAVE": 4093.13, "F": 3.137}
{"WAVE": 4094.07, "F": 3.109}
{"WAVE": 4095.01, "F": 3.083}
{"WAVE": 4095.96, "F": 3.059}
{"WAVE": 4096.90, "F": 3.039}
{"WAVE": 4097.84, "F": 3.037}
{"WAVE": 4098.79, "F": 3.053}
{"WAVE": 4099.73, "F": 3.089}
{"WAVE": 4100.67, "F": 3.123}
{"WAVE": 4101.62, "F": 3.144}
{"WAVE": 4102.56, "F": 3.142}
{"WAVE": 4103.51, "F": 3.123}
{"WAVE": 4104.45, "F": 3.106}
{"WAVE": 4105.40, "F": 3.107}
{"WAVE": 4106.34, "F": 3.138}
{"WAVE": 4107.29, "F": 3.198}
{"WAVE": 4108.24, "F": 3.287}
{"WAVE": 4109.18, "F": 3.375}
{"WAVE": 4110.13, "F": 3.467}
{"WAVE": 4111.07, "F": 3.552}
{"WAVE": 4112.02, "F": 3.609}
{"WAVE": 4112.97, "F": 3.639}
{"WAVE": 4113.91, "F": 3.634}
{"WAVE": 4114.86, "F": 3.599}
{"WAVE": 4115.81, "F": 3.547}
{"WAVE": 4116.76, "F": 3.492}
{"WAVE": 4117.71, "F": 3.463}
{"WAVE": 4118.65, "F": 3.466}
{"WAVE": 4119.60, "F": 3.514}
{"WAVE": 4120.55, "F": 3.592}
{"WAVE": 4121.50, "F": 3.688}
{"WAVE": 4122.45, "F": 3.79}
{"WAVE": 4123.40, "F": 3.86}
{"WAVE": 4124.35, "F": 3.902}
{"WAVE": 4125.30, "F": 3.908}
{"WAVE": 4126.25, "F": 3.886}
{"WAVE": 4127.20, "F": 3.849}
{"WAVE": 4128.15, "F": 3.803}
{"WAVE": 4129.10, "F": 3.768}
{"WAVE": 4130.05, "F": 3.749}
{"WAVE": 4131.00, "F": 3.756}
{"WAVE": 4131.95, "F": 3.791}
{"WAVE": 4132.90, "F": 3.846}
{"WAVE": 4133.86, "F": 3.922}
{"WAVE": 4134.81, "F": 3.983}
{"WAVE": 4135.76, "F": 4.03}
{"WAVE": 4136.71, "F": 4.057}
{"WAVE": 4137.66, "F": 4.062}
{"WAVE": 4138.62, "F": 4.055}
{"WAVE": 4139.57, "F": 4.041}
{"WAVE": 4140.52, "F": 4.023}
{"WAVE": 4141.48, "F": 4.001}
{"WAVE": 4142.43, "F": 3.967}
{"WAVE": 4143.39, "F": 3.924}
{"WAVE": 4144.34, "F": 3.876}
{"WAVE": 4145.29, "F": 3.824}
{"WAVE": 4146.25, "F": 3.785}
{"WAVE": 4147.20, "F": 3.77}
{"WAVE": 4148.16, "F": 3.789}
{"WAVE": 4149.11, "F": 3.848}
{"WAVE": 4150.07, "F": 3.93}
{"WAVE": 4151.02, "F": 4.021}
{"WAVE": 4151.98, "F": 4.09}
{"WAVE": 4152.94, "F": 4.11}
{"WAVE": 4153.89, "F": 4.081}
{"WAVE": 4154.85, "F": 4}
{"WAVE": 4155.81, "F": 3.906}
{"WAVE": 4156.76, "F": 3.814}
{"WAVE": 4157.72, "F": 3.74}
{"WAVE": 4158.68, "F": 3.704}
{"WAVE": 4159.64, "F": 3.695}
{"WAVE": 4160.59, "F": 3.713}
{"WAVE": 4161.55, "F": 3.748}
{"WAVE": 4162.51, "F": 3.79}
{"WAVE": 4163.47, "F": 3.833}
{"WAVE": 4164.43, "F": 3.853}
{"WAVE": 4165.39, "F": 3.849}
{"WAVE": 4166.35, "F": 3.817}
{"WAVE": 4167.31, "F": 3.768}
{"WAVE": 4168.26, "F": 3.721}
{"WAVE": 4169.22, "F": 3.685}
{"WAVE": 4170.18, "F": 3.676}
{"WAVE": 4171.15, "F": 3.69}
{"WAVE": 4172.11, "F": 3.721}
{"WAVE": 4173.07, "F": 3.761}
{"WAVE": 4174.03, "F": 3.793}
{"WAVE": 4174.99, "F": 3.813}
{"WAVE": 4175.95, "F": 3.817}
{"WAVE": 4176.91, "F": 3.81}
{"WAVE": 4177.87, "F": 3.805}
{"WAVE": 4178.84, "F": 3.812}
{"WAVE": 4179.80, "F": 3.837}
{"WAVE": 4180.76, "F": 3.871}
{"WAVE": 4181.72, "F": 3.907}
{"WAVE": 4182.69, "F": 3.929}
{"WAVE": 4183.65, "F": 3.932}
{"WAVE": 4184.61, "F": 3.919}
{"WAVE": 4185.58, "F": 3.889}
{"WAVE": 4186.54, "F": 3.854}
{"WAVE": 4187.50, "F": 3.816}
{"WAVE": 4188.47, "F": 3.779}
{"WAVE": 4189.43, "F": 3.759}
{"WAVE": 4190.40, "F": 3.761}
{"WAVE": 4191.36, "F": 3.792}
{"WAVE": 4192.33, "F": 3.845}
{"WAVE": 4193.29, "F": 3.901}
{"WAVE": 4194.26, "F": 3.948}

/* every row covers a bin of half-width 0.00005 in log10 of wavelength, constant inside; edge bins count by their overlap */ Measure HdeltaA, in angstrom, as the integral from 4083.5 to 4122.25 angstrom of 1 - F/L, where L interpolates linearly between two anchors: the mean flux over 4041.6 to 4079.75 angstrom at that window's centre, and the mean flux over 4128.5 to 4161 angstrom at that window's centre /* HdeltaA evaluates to 5.69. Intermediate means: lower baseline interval 3.91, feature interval 3.33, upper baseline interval 3.9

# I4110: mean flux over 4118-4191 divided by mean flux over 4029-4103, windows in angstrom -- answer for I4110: 1.03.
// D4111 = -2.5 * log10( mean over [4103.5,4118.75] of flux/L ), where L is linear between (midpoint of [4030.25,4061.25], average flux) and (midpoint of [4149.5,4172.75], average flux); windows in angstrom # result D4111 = 0.135 mag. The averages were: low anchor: 3.9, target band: 3.41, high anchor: 3.83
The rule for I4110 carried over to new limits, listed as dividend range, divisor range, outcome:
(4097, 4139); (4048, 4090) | 0.93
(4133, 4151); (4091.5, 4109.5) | 1.26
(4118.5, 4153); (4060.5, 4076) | 0.97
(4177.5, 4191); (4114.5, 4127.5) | 1.05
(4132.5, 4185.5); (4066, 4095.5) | 1.04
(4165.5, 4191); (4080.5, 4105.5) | 1.15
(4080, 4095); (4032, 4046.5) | 0.88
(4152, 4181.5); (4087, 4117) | 1.17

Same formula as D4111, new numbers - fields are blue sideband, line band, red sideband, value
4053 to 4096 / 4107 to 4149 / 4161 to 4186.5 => 0.01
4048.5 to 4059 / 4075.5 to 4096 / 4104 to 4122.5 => 0.05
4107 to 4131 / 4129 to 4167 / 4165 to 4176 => -0.05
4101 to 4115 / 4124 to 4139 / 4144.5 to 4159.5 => -0.08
